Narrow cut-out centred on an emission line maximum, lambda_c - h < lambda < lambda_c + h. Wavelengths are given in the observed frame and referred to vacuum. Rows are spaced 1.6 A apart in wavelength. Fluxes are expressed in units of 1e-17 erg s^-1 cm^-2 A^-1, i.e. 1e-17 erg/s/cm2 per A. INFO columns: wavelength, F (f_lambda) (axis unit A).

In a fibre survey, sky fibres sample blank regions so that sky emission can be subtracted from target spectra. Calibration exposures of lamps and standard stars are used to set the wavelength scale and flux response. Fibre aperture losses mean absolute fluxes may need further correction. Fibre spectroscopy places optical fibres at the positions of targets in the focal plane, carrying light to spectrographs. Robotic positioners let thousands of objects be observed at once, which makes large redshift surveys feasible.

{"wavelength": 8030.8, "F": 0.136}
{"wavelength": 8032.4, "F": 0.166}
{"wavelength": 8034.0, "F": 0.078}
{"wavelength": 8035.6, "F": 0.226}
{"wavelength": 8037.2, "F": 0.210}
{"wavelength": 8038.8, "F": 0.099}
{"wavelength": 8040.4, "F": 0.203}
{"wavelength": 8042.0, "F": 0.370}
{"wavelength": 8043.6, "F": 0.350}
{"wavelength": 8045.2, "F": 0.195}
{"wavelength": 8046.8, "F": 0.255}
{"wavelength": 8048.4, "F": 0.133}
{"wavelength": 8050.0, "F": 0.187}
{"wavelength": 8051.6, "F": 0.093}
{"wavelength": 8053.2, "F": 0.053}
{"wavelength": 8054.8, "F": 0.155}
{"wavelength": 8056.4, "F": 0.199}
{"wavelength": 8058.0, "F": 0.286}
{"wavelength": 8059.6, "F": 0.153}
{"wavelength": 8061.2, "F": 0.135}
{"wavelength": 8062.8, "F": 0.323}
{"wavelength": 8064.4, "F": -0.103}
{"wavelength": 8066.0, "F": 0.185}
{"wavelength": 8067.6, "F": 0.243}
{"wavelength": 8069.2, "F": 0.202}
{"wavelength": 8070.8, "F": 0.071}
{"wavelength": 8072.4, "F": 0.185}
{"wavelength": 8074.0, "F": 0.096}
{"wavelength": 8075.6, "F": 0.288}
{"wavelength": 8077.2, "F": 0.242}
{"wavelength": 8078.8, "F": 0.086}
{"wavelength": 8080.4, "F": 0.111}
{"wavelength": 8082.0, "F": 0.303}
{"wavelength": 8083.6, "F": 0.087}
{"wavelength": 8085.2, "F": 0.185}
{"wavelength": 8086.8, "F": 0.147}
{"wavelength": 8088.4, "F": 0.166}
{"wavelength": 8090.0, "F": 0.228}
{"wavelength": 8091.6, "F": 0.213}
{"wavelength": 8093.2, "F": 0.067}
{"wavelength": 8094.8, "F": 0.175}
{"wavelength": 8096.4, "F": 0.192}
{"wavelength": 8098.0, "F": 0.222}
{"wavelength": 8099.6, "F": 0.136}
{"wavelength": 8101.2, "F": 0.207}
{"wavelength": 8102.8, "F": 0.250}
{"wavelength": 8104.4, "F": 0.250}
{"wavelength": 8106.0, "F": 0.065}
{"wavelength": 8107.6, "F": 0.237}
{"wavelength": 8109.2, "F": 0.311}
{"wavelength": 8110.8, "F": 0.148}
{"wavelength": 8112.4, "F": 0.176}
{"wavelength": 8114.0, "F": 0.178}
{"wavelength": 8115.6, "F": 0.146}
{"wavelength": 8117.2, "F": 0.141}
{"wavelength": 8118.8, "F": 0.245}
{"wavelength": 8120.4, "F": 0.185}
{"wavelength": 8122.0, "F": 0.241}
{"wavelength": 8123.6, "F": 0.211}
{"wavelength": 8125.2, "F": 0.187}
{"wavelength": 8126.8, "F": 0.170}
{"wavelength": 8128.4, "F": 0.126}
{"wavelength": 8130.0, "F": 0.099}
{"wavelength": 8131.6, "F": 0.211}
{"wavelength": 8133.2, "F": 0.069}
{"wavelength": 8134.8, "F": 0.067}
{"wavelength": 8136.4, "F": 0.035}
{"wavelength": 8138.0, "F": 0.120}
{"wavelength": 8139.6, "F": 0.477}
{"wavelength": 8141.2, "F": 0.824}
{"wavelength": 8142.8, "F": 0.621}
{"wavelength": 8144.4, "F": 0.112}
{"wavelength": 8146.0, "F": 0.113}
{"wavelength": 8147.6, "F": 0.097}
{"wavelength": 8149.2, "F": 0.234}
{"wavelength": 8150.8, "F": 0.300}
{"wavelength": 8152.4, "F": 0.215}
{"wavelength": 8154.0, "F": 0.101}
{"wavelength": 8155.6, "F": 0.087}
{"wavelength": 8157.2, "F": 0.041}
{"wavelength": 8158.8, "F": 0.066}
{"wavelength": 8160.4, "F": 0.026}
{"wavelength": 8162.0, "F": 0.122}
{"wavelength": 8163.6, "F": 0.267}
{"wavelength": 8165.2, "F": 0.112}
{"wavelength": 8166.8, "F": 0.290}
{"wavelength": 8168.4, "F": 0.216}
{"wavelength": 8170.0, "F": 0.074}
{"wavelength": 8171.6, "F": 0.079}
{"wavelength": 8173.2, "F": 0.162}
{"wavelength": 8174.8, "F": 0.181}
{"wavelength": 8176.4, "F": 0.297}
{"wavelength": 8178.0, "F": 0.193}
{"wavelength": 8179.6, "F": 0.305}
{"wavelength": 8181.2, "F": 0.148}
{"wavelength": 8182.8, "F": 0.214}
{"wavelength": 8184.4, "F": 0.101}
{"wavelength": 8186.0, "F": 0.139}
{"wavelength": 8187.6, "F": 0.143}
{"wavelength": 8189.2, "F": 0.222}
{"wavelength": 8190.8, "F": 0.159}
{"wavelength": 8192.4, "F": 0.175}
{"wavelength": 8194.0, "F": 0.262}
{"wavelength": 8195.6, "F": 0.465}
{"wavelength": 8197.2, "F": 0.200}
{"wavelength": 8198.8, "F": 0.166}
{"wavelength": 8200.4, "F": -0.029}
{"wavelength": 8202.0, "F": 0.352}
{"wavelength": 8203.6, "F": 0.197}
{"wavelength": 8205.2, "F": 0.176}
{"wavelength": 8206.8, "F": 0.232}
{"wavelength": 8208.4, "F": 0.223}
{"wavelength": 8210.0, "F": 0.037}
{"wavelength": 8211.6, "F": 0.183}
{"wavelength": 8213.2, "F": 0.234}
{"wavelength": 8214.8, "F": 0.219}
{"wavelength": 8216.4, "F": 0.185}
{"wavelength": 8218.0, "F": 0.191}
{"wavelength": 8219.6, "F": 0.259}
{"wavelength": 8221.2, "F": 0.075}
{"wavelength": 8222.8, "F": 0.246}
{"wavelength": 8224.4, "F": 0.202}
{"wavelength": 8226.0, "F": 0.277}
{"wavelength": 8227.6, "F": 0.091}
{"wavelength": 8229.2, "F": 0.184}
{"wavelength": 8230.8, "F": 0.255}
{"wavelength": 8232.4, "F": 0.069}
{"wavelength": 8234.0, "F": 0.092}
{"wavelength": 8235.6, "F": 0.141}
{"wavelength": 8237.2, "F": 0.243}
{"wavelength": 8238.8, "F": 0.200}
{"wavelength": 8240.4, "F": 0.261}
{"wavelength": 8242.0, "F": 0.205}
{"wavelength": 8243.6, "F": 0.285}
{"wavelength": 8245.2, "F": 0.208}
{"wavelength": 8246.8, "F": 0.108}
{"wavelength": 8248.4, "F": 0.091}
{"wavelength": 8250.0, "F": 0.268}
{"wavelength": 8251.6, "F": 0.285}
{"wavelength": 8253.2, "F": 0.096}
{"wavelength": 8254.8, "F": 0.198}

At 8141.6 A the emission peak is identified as Hgamma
